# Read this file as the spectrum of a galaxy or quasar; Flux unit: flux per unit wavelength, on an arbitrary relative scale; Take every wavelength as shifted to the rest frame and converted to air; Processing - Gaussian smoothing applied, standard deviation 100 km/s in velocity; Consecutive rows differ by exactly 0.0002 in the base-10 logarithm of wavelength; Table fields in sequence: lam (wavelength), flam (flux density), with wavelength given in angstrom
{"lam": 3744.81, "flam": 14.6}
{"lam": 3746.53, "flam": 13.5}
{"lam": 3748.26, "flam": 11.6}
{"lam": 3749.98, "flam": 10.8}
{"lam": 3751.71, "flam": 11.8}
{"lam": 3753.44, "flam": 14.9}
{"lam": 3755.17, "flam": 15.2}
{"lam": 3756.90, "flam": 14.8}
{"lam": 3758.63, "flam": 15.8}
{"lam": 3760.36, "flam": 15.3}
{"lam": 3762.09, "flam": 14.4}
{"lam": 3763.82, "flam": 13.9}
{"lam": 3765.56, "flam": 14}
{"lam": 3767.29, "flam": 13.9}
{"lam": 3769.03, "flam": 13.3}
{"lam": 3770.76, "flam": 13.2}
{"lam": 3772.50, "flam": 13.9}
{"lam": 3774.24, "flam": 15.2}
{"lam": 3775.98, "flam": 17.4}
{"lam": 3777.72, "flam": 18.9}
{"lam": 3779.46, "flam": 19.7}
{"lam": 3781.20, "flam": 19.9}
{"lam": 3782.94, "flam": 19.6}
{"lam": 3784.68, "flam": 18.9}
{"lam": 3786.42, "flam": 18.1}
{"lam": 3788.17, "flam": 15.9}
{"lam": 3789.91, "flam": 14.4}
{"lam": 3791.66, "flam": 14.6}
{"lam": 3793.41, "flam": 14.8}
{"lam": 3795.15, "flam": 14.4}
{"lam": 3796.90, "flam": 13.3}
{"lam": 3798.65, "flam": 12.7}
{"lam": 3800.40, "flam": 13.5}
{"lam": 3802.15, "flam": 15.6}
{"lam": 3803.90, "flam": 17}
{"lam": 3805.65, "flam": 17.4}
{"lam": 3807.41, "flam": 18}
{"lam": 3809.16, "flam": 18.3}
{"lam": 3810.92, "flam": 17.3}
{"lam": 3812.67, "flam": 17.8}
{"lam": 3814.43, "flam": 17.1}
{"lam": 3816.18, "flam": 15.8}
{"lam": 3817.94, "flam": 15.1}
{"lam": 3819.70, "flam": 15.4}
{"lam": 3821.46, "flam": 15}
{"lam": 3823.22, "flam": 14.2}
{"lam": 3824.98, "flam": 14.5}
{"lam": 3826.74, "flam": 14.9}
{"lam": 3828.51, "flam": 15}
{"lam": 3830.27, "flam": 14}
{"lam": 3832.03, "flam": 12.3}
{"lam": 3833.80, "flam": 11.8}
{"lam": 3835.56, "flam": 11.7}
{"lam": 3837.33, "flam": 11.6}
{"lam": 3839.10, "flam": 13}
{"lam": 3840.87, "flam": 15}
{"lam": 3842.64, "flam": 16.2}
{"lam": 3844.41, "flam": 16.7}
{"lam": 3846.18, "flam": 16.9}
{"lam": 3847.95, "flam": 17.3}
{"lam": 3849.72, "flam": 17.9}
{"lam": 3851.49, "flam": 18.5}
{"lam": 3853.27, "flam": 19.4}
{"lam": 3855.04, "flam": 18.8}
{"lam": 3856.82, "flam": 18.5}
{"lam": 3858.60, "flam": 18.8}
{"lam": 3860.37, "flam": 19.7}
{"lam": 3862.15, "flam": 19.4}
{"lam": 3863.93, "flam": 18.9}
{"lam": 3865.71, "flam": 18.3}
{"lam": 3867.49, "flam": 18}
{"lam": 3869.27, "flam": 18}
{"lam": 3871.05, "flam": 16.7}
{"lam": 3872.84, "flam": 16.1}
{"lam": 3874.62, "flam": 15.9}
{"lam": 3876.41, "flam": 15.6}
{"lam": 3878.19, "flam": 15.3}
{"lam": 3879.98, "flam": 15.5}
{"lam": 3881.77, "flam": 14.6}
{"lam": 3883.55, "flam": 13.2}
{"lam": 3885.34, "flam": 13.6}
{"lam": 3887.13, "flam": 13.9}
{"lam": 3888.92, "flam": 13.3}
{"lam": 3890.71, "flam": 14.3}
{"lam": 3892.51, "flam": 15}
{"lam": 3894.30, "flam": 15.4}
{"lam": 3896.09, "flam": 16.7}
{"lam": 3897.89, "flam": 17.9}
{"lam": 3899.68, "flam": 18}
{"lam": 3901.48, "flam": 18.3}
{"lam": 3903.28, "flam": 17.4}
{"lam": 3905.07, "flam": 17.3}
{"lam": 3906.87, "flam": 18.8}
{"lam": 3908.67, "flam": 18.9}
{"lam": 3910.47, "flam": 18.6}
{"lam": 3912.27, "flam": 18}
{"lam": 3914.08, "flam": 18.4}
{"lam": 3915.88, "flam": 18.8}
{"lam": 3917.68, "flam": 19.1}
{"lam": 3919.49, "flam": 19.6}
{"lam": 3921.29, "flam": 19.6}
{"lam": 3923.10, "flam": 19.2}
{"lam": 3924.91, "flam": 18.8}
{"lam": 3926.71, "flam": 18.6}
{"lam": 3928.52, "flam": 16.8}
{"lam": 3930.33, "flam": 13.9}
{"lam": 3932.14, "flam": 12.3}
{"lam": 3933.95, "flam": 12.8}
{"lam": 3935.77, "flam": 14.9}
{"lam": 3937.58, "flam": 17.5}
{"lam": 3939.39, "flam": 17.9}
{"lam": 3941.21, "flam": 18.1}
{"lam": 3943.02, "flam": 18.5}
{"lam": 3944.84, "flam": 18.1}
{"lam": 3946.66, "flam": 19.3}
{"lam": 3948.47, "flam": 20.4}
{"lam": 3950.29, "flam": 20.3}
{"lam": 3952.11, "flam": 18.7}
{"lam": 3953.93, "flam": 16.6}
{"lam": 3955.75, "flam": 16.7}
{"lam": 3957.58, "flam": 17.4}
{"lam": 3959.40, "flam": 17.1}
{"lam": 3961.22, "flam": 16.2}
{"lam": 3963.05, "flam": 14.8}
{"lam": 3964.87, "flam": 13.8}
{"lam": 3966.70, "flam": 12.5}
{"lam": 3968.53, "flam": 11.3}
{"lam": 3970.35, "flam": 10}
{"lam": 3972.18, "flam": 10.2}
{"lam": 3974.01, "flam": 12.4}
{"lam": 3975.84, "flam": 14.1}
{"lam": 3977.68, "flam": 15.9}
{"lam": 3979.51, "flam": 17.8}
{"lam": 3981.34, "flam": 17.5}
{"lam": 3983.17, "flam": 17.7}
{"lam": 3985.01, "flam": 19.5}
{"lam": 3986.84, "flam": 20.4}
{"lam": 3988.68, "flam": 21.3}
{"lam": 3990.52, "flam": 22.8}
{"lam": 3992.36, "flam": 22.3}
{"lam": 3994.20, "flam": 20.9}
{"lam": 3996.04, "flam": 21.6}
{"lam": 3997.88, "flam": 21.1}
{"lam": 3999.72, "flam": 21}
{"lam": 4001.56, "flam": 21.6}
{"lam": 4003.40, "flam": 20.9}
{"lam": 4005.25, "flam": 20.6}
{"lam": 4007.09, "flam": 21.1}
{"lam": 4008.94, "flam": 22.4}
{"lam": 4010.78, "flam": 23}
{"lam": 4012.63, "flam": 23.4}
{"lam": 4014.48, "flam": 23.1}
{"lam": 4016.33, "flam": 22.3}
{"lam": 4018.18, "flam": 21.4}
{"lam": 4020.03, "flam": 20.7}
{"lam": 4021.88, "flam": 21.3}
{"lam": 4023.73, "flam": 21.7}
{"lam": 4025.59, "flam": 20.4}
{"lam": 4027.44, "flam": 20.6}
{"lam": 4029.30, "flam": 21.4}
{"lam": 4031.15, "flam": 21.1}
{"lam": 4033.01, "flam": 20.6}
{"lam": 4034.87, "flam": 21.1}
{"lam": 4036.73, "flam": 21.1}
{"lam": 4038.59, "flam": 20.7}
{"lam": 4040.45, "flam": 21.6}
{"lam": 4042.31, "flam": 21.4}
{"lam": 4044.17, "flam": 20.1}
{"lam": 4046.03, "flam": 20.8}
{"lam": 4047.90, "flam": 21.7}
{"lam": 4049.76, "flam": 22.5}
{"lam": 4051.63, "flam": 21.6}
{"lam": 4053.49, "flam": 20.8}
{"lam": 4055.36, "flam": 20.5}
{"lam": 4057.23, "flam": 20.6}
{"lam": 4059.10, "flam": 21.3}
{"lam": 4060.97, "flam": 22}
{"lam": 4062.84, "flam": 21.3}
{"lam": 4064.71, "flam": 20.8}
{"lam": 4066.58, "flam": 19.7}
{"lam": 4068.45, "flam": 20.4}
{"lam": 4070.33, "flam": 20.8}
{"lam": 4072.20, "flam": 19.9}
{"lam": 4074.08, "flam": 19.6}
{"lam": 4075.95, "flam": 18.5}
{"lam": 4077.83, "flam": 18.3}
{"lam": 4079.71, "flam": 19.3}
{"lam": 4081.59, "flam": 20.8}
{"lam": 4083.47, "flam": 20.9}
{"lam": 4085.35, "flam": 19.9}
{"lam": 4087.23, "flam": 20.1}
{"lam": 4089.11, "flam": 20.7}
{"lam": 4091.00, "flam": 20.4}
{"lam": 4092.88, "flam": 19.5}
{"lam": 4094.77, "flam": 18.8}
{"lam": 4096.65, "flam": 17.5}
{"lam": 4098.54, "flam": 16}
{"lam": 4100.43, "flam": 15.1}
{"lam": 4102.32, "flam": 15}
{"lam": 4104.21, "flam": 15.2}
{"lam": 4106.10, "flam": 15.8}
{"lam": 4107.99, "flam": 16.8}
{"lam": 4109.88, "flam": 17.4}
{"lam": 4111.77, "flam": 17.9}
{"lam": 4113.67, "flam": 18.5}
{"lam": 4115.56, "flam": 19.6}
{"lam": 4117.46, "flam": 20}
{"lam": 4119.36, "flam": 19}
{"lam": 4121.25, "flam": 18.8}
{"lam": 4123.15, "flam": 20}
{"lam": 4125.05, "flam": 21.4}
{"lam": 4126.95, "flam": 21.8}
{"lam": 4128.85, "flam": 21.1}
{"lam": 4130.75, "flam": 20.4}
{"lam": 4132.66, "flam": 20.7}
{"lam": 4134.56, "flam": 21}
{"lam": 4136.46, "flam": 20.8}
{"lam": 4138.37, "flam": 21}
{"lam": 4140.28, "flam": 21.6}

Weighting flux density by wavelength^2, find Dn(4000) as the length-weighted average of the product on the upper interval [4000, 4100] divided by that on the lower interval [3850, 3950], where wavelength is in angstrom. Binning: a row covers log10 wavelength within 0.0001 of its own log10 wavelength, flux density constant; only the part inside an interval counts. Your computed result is 1.3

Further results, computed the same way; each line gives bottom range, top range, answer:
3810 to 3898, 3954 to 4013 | 1.21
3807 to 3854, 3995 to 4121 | 1.45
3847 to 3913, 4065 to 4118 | 1.22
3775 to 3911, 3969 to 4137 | 1.35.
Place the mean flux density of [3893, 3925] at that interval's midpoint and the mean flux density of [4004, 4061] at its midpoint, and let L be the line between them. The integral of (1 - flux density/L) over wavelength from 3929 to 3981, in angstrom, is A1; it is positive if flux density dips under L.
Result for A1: 9.8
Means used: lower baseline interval 18.2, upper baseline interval 21.4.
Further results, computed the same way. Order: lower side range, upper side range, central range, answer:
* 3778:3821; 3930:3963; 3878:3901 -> 2.23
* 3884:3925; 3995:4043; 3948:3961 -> 0.74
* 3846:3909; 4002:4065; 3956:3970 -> 3.41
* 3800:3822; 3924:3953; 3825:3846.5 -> 3.38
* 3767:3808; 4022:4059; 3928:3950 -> 2.59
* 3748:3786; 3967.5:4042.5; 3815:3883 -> 3.46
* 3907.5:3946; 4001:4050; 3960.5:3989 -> 6.24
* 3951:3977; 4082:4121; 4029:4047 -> -4.88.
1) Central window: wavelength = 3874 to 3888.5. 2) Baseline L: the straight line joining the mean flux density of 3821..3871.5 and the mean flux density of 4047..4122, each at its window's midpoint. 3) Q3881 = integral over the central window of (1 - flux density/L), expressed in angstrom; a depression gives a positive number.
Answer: 1.80 angstrom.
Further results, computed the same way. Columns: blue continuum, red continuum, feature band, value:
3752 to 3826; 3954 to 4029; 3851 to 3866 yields -1.9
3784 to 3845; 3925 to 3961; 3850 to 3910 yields -2.8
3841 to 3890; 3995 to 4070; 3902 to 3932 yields 0.2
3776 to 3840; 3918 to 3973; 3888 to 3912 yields -1.2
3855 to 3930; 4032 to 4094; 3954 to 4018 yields 2.4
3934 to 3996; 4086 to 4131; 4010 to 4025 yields -3.8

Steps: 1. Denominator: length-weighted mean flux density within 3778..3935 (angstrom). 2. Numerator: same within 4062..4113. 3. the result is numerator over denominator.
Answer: 1.14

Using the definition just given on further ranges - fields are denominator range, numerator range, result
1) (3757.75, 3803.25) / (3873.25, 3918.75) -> 1.06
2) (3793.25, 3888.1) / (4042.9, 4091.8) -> 1.29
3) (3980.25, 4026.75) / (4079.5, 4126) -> 0.88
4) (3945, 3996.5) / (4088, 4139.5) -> 1.11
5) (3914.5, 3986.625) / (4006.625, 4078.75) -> 1.27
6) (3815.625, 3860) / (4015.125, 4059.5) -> 1.36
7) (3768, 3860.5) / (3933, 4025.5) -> 1.16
